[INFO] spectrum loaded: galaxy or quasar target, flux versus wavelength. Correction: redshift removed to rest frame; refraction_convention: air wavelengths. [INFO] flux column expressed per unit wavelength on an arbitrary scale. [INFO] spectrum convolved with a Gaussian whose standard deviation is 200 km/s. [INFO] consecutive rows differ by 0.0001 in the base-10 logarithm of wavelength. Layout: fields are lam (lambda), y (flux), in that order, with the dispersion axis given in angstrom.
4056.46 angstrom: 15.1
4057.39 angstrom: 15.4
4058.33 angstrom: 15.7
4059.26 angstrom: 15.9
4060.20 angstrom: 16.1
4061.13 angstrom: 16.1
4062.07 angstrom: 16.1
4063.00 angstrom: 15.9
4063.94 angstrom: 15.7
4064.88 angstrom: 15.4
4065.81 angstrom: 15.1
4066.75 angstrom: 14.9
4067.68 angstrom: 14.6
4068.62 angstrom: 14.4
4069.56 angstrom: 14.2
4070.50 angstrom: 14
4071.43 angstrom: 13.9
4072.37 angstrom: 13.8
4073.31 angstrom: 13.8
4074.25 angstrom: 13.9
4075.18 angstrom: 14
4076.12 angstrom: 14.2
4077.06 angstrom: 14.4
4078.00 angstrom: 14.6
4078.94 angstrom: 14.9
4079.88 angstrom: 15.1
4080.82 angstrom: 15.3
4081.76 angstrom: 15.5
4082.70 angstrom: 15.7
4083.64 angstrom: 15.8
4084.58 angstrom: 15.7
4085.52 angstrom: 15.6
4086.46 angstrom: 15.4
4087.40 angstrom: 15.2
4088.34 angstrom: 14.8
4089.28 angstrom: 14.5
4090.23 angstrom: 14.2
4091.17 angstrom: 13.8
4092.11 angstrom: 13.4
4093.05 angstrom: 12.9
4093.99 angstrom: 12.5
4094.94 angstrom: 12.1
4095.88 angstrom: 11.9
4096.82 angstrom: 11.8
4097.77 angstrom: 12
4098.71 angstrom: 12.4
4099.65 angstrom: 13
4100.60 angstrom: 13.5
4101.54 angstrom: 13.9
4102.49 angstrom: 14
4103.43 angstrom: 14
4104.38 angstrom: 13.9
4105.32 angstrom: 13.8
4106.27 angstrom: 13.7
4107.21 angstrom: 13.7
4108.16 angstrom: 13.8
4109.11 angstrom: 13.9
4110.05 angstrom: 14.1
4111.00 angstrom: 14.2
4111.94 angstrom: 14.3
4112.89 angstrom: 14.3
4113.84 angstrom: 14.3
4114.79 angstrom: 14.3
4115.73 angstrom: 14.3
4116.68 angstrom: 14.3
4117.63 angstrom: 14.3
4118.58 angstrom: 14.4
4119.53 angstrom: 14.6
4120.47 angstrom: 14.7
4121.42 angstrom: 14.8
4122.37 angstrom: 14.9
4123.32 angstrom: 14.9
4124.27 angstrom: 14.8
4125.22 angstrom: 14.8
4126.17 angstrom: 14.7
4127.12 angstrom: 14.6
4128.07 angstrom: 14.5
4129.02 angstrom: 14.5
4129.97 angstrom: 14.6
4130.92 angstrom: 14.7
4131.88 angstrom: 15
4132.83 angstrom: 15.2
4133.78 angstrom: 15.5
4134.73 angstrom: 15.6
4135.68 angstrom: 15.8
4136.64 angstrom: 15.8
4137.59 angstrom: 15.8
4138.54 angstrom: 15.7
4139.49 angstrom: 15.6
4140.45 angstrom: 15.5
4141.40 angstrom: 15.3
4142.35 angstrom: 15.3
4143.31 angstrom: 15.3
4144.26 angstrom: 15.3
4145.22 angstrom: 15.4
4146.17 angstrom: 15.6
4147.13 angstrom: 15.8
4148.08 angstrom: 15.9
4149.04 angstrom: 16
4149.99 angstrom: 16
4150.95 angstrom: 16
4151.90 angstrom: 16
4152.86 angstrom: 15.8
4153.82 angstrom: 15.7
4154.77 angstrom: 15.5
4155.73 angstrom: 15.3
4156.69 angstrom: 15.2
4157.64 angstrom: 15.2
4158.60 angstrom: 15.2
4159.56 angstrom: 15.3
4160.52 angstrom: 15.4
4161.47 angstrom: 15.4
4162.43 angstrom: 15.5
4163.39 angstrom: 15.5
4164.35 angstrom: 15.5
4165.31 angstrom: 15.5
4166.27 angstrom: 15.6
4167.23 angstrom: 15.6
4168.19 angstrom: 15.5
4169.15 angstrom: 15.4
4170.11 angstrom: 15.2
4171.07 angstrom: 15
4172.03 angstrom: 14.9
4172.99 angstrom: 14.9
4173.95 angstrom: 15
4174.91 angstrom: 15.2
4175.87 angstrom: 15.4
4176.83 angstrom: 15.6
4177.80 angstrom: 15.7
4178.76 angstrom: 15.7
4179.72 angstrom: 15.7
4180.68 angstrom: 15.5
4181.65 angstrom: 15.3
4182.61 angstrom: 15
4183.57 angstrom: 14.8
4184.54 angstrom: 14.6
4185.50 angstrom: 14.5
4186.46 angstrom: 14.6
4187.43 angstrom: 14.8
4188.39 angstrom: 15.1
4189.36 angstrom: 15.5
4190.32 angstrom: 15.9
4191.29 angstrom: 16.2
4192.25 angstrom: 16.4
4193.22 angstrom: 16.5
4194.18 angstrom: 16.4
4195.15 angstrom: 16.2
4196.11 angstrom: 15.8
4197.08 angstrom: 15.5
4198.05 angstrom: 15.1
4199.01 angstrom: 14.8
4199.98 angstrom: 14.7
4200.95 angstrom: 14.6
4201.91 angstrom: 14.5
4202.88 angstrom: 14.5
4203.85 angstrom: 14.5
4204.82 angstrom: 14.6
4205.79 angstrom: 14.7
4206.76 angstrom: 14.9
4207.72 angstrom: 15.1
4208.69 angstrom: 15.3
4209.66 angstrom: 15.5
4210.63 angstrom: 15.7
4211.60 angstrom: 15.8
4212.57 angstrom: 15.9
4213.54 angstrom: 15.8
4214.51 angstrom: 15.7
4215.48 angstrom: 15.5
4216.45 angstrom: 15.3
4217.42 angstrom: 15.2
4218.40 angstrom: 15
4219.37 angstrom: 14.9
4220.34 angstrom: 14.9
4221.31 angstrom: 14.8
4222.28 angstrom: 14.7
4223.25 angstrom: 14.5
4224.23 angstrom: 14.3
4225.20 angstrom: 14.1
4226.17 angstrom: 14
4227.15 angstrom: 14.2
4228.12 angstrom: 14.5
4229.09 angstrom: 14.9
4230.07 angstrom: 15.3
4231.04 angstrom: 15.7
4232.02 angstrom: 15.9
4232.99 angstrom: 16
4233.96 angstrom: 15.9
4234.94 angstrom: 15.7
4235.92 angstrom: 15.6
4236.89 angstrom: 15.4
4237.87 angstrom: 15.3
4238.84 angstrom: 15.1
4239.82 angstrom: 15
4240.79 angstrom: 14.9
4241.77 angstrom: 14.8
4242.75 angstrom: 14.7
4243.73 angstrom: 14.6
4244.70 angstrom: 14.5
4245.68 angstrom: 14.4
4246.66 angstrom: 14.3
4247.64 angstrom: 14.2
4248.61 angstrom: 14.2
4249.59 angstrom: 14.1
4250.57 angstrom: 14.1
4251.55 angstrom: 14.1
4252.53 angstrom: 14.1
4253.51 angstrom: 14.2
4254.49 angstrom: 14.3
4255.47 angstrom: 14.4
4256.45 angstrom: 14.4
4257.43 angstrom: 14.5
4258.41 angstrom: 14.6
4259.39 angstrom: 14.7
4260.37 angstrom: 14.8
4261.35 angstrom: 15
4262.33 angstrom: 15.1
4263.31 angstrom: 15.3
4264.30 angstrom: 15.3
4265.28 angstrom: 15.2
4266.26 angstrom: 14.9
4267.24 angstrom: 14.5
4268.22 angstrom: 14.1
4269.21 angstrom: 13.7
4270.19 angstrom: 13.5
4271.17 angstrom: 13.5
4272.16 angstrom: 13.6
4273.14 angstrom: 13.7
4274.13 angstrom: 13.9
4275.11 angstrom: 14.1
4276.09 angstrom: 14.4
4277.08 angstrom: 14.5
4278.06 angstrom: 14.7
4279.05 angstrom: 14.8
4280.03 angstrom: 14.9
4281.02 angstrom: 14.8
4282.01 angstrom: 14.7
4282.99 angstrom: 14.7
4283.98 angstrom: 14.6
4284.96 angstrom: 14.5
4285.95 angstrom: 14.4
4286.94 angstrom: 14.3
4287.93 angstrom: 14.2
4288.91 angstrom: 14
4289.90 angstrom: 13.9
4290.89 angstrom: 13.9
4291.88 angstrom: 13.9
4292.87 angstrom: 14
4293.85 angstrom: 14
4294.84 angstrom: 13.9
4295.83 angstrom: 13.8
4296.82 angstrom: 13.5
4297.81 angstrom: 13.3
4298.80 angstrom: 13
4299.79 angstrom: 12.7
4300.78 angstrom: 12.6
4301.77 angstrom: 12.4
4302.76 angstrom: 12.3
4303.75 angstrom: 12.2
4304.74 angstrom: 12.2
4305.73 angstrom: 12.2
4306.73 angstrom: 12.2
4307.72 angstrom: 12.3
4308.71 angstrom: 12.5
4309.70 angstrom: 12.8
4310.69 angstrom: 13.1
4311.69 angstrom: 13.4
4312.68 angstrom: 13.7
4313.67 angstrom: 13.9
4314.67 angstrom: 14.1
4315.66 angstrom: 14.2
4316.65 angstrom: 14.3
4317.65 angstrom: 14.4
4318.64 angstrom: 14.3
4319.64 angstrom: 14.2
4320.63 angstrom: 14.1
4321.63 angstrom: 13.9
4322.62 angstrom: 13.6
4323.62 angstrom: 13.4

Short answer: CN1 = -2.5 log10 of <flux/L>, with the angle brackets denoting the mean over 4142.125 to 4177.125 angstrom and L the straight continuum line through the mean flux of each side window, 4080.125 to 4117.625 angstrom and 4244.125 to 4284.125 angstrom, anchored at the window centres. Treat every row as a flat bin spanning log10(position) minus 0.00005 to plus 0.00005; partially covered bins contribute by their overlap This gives -0.10 mag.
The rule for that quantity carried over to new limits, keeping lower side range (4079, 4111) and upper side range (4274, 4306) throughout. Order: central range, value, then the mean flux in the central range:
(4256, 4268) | -0.077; 14.9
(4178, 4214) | -0.105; 15.3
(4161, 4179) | -0.108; 15.4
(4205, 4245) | -0.093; 15.1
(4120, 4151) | -0.098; 15.3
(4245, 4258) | -0.032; 14.3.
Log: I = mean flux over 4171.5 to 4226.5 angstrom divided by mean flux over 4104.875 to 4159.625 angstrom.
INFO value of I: 1.01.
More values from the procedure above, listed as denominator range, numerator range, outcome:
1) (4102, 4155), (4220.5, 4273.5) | 0.98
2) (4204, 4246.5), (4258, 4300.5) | 0.95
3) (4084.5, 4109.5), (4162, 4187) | 1.12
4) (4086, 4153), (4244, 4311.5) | 0.96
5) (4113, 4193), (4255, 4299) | 0.94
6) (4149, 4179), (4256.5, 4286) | 0.94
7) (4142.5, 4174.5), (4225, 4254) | 0.96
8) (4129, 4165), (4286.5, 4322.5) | 0.87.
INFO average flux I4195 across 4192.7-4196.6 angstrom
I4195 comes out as 16.2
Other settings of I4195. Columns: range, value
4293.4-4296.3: 13.9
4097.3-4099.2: 12.3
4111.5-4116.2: 14.3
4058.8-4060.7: 16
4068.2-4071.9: 14.1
